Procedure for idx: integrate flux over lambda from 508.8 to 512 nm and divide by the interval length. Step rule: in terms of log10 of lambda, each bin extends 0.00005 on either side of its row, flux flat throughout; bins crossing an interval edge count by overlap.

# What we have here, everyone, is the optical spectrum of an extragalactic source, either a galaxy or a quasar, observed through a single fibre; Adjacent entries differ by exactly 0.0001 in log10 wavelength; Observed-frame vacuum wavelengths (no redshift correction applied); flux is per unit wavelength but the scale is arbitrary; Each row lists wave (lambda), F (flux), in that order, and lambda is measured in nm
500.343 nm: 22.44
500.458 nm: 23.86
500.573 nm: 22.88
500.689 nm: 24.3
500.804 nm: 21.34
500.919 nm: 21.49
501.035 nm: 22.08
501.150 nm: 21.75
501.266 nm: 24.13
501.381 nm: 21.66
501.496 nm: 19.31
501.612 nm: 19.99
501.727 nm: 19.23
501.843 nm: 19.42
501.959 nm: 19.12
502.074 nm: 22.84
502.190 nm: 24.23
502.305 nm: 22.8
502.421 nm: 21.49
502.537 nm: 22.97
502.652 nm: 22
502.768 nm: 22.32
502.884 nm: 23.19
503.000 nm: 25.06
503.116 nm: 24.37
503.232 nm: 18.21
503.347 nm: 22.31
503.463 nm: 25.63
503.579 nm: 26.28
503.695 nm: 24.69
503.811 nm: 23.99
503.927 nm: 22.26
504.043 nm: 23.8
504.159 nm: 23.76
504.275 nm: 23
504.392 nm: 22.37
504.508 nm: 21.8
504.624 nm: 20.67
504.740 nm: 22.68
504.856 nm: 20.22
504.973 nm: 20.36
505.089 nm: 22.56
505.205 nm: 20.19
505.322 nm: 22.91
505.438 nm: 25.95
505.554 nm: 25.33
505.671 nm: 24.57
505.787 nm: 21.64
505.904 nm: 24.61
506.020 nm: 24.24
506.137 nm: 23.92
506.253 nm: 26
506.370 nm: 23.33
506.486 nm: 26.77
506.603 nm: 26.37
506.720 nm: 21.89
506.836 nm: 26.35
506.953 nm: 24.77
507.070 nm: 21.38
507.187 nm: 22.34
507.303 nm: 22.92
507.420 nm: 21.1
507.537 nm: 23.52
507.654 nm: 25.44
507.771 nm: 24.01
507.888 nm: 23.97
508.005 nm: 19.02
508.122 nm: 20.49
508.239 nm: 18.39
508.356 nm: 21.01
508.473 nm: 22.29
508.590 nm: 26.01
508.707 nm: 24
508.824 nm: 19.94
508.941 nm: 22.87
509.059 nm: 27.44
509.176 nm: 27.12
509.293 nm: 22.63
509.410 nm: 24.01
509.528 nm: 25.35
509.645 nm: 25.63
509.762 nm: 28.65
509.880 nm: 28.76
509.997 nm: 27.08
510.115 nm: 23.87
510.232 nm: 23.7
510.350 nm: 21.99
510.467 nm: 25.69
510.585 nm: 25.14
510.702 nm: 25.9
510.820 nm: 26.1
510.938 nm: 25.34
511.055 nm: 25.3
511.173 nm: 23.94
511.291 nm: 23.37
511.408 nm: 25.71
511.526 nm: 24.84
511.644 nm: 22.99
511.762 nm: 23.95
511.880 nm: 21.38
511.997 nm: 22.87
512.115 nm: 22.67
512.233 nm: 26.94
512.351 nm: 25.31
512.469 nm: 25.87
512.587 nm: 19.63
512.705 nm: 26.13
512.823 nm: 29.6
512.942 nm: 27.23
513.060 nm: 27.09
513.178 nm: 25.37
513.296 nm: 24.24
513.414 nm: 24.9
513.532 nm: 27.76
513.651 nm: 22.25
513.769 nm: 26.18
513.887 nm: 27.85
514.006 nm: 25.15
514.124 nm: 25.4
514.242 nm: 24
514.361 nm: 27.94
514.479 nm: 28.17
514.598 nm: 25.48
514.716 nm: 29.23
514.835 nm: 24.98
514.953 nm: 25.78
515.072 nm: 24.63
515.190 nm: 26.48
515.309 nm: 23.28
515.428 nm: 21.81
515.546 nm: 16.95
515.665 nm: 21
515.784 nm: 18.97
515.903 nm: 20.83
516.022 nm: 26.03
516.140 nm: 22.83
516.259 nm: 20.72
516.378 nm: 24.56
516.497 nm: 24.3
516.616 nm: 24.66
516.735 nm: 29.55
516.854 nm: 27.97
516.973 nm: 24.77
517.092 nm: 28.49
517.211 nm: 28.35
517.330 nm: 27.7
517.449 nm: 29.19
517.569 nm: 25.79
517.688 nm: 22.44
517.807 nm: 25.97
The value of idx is 24.8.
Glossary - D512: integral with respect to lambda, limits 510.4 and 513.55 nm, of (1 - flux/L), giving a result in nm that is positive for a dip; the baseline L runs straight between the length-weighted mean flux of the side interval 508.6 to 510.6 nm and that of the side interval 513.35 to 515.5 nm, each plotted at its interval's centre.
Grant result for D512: 0.04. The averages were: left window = 25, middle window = 25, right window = 25.6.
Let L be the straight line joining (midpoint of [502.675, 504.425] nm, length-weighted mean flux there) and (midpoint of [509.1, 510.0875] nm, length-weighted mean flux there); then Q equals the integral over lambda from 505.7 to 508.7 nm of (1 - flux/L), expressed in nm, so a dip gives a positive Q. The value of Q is 0.21 nm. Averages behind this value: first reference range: 23.4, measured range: 23.3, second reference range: 26.1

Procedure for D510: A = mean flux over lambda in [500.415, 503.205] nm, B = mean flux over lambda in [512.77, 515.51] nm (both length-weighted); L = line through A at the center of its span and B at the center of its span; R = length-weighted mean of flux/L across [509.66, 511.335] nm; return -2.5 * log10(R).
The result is -0.029 mag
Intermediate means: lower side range 22.1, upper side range 25.8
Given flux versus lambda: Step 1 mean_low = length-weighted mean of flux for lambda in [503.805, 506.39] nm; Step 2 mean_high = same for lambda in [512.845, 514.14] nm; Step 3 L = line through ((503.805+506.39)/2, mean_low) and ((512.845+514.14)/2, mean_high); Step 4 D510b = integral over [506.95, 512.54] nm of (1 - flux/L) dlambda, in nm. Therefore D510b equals 0.137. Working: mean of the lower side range 23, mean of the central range 24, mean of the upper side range 25.9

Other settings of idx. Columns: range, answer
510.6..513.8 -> 24.9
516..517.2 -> 25.5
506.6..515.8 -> 24.4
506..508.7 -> 23.3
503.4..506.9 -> 23.6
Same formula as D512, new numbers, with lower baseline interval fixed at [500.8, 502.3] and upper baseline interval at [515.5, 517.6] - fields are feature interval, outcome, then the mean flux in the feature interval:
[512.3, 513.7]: -0.096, 25.5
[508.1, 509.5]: -0.013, 23.1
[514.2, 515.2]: -0.088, 26.3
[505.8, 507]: -0.124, 24.7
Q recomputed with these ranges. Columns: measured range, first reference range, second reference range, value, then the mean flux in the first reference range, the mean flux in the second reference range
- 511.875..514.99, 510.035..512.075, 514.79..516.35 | -0.29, 24.3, 22.7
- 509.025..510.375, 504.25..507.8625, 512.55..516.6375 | -0.10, 23.3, 24.6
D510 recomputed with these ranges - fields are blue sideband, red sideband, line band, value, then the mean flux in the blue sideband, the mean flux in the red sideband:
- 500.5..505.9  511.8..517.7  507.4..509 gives 0.060 mag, 22.5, 25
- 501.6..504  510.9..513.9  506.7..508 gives 0.018 mag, 22.6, 24.9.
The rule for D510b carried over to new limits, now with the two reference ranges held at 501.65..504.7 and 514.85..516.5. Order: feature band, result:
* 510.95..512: -0.06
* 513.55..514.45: -0.12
